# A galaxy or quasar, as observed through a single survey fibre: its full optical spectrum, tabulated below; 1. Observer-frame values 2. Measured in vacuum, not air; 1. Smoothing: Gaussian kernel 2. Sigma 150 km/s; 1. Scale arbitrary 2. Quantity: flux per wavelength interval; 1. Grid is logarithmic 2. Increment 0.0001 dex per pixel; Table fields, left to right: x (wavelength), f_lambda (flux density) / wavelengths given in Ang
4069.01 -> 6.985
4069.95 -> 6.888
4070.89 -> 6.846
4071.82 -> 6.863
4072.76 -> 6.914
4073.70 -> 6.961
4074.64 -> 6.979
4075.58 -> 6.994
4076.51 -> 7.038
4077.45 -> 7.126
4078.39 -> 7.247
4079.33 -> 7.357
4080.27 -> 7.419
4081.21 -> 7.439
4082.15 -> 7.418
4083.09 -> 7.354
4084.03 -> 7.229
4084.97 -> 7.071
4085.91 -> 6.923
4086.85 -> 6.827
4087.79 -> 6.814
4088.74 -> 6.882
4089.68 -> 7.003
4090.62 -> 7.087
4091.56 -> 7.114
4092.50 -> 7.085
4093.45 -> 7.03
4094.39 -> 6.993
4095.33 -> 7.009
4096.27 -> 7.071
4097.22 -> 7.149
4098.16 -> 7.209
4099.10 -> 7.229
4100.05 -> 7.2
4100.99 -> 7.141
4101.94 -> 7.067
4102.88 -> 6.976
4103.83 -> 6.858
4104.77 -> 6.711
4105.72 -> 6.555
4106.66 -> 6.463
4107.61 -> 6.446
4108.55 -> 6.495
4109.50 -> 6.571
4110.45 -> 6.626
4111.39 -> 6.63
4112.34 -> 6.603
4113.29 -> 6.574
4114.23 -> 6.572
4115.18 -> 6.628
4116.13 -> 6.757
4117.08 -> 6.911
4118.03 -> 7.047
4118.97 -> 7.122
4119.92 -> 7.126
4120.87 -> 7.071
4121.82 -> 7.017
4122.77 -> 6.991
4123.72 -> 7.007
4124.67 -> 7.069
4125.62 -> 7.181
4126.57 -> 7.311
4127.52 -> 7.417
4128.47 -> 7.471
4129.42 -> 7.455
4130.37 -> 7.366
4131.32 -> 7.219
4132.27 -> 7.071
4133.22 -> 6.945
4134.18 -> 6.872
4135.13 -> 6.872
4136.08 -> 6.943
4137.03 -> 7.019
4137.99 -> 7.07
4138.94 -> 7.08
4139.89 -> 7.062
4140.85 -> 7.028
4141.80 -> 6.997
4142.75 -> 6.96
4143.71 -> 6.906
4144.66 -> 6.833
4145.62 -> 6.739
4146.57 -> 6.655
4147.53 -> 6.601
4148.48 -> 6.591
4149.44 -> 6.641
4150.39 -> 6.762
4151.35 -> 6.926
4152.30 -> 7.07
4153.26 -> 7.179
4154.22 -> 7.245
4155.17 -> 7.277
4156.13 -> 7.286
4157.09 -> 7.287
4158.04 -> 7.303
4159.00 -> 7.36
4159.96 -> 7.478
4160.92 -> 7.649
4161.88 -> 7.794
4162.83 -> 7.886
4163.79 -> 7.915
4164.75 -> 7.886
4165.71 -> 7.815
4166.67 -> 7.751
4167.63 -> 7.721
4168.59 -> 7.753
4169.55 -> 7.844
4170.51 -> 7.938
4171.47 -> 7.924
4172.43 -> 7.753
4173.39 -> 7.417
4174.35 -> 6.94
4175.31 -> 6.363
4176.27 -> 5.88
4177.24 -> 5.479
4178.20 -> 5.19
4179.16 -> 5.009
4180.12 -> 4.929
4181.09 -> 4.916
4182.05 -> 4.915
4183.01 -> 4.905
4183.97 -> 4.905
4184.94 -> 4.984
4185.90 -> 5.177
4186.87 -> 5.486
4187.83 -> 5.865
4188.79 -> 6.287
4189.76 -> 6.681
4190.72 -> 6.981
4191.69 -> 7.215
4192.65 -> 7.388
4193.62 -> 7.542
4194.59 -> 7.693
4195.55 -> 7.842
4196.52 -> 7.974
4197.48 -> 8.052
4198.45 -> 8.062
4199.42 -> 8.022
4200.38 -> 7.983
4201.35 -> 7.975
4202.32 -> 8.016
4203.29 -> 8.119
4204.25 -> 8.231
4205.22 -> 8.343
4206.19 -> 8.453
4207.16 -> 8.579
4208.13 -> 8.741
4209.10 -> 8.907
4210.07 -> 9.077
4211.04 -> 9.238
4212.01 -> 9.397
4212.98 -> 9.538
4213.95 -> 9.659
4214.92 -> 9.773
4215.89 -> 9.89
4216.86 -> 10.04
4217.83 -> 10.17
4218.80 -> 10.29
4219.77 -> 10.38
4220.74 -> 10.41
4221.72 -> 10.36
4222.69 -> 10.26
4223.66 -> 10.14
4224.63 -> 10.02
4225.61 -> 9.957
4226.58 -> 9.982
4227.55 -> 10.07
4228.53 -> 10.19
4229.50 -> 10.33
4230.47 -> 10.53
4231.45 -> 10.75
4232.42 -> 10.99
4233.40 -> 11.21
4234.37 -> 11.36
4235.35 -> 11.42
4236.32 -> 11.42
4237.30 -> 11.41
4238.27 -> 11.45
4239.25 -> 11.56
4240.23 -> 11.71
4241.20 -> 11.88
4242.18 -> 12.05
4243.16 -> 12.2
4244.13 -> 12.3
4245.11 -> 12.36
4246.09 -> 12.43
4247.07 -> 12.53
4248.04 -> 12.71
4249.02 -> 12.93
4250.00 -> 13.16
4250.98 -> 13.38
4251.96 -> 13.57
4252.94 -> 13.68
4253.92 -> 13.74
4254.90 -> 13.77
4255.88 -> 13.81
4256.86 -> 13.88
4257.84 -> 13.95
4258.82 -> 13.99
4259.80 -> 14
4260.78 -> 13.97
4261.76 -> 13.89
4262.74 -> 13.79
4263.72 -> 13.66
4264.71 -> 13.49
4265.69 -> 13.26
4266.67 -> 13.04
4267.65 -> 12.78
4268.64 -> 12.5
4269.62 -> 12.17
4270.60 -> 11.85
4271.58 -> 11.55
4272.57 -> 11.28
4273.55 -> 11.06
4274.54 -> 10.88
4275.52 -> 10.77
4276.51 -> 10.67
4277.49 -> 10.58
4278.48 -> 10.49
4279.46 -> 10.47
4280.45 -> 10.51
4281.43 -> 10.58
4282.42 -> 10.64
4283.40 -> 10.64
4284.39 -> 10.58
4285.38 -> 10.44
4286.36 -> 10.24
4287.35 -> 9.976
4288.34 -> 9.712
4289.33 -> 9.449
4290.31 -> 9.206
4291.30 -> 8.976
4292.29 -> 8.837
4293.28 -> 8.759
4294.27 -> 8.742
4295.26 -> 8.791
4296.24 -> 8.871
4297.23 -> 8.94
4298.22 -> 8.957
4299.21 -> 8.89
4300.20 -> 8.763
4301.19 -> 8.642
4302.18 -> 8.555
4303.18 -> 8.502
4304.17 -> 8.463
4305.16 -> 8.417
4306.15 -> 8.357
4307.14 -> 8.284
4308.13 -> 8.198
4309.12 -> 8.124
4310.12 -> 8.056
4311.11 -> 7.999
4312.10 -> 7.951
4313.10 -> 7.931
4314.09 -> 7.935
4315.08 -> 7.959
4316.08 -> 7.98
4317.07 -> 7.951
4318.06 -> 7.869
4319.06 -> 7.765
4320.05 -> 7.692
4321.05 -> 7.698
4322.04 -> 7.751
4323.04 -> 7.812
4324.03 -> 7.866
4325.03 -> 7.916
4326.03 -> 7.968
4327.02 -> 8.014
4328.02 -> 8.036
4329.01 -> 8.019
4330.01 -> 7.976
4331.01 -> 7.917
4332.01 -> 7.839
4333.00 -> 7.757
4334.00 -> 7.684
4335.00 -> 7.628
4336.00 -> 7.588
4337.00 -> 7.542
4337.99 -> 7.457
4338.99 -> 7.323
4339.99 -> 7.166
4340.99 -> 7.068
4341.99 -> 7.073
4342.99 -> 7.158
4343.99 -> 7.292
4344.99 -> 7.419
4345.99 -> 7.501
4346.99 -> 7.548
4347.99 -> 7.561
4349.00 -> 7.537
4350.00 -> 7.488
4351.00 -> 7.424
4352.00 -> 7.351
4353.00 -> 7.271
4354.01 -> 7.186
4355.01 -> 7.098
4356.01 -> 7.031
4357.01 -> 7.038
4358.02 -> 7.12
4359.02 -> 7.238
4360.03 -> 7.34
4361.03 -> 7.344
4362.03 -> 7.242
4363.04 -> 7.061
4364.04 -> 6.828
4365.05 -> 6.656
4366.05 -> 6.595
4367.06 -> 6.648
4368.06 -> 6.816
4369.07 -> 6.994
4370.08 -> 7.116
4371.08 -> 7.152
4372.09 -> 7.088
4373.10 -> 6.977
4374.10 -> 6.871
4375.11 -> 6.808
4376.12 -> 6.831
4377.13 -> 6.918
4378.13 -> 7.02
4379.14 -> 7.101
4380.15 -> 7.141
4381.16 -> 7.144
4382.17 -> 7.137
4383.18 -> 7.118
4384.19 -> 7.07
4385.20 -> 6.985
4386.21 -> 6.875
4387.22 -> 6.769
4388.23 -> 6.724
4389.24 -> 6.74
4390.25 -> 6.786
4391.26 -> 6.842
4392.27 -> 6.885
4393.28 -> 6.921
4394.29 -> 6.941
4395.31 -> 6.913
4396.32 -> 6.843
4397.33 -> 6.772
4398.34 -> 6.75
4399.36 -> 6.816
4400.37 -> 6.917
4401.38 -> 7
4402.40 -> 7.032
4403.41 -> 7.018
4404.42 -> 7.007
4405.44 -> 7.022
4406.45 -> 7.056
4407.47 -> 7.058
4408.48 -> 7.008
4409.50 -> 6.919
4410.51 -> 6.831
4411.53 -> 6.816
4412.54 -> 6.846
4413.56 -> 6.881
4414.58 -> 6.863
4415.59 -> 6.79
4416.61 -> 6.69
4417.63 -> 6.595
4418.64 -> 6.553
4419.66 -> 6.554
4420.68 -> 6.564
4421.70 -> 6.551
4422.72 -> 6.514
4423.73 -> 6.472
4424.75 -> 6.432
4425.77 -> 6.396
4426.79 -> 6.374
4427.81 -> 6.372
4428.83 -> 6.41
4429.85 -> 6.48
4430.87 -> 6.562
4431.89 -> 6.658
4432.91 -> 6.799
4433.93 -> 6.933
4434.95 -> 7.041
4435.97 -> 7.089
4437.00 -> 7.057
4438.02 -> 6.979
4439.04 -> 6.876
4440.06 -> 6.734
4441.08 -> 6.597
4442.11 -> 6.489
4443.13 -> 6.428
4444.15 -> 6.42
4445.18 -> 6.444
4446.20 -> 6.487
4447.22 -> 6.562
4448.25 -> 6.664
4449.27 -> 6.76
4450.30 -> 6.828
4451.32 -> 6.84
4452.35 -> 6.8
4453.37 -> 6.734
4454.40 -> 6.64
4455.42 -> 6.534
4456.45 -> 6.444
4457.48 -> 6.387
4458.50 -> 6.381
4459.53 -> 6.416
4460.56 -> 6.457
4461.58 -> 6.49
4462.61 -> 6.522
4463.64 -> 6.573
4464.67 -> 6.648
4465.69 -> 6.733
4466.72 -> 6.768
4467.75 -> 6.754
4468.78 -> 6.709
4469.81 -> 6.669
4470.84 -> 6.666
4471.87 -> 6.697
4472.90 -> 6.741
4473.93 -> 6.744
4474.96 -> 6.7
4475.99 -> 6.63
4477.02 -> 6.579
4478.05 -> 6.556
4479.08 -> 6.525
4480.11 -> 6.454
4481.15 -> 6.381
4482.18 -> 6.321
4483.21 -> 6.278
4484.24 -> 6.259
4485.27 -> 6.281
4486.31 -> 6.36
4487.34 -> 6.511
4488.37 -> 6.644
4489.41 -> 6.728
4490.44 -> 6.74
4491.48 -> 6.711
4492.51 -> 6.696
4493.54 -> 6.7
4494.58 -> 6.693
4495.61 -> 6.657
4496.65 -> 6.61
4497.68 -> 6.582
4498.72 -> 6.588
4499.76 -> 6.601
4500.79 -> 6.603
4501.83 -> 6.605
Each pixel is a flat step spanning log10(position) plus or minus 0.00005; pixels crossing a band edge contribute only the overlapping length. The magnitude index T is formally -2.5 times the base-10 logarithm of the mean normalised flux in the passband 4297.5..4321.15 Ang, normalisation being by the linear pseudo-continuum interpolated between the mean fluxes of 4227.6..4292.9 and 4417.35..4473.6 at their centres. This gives 0.26 mag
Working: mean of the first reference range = 11.8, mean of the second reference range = 6.62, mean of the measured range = 8.22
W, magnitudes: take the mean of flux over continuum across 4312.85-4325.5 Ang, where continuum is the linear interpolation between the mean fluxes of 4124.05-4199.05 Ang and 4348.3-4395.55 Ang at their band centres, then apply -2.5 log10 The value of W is -0.13 mag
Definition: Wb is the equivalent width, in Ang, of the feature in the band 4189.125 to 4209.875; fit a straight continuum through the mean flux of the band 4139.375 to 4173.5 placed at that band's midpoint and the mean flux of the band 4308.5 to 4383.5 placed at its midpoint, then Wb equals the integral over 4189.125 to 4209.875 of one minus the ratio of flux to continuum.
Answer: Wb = -1.73 Ang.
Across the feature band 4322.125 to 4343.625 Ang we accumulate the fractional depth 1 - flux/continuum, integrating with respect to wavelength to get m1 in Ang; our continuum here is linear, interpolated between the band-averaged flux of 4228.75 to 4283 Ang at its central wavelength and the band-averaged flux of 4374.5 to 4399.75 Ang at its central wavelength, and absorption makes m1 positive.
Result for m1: 3.4 Ang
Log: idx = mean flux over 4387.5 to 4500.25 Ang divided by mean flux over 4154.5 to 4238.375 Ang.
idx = 0.8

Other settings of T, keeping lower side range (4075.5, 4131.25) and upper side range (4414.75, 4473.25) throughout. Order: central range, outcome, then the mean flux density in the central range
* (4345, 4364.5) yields -0.09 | 7.28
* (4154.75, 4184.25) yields 0.01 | 6.86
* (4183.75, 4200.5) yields 0.00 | 6.91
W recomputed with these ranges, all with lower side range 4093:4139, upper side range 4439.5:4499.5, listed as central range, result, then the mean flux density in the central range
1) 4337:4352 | -0.10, 7.37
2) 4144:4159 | -0.01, 6.97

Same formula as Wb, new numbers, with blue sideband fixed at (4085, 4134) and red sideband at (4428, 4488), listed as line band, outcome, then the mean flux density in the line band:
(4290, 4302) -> -3.7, 8.85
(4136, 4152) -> 0.1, 6.87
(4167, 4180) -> 0.2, 6.82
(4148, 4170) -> -1.6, 7.41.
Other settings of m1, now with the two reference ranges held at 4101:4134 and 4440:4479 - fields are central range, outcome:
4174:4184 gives 2.1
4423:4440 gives -0.1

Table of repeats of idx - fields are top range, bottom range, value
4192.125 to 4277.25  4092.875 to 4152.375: 1.58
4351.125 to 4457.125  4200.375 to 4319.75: 0.65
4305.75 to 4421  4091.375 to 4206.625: 1.04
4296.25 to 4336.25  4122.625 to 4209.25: 1.14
